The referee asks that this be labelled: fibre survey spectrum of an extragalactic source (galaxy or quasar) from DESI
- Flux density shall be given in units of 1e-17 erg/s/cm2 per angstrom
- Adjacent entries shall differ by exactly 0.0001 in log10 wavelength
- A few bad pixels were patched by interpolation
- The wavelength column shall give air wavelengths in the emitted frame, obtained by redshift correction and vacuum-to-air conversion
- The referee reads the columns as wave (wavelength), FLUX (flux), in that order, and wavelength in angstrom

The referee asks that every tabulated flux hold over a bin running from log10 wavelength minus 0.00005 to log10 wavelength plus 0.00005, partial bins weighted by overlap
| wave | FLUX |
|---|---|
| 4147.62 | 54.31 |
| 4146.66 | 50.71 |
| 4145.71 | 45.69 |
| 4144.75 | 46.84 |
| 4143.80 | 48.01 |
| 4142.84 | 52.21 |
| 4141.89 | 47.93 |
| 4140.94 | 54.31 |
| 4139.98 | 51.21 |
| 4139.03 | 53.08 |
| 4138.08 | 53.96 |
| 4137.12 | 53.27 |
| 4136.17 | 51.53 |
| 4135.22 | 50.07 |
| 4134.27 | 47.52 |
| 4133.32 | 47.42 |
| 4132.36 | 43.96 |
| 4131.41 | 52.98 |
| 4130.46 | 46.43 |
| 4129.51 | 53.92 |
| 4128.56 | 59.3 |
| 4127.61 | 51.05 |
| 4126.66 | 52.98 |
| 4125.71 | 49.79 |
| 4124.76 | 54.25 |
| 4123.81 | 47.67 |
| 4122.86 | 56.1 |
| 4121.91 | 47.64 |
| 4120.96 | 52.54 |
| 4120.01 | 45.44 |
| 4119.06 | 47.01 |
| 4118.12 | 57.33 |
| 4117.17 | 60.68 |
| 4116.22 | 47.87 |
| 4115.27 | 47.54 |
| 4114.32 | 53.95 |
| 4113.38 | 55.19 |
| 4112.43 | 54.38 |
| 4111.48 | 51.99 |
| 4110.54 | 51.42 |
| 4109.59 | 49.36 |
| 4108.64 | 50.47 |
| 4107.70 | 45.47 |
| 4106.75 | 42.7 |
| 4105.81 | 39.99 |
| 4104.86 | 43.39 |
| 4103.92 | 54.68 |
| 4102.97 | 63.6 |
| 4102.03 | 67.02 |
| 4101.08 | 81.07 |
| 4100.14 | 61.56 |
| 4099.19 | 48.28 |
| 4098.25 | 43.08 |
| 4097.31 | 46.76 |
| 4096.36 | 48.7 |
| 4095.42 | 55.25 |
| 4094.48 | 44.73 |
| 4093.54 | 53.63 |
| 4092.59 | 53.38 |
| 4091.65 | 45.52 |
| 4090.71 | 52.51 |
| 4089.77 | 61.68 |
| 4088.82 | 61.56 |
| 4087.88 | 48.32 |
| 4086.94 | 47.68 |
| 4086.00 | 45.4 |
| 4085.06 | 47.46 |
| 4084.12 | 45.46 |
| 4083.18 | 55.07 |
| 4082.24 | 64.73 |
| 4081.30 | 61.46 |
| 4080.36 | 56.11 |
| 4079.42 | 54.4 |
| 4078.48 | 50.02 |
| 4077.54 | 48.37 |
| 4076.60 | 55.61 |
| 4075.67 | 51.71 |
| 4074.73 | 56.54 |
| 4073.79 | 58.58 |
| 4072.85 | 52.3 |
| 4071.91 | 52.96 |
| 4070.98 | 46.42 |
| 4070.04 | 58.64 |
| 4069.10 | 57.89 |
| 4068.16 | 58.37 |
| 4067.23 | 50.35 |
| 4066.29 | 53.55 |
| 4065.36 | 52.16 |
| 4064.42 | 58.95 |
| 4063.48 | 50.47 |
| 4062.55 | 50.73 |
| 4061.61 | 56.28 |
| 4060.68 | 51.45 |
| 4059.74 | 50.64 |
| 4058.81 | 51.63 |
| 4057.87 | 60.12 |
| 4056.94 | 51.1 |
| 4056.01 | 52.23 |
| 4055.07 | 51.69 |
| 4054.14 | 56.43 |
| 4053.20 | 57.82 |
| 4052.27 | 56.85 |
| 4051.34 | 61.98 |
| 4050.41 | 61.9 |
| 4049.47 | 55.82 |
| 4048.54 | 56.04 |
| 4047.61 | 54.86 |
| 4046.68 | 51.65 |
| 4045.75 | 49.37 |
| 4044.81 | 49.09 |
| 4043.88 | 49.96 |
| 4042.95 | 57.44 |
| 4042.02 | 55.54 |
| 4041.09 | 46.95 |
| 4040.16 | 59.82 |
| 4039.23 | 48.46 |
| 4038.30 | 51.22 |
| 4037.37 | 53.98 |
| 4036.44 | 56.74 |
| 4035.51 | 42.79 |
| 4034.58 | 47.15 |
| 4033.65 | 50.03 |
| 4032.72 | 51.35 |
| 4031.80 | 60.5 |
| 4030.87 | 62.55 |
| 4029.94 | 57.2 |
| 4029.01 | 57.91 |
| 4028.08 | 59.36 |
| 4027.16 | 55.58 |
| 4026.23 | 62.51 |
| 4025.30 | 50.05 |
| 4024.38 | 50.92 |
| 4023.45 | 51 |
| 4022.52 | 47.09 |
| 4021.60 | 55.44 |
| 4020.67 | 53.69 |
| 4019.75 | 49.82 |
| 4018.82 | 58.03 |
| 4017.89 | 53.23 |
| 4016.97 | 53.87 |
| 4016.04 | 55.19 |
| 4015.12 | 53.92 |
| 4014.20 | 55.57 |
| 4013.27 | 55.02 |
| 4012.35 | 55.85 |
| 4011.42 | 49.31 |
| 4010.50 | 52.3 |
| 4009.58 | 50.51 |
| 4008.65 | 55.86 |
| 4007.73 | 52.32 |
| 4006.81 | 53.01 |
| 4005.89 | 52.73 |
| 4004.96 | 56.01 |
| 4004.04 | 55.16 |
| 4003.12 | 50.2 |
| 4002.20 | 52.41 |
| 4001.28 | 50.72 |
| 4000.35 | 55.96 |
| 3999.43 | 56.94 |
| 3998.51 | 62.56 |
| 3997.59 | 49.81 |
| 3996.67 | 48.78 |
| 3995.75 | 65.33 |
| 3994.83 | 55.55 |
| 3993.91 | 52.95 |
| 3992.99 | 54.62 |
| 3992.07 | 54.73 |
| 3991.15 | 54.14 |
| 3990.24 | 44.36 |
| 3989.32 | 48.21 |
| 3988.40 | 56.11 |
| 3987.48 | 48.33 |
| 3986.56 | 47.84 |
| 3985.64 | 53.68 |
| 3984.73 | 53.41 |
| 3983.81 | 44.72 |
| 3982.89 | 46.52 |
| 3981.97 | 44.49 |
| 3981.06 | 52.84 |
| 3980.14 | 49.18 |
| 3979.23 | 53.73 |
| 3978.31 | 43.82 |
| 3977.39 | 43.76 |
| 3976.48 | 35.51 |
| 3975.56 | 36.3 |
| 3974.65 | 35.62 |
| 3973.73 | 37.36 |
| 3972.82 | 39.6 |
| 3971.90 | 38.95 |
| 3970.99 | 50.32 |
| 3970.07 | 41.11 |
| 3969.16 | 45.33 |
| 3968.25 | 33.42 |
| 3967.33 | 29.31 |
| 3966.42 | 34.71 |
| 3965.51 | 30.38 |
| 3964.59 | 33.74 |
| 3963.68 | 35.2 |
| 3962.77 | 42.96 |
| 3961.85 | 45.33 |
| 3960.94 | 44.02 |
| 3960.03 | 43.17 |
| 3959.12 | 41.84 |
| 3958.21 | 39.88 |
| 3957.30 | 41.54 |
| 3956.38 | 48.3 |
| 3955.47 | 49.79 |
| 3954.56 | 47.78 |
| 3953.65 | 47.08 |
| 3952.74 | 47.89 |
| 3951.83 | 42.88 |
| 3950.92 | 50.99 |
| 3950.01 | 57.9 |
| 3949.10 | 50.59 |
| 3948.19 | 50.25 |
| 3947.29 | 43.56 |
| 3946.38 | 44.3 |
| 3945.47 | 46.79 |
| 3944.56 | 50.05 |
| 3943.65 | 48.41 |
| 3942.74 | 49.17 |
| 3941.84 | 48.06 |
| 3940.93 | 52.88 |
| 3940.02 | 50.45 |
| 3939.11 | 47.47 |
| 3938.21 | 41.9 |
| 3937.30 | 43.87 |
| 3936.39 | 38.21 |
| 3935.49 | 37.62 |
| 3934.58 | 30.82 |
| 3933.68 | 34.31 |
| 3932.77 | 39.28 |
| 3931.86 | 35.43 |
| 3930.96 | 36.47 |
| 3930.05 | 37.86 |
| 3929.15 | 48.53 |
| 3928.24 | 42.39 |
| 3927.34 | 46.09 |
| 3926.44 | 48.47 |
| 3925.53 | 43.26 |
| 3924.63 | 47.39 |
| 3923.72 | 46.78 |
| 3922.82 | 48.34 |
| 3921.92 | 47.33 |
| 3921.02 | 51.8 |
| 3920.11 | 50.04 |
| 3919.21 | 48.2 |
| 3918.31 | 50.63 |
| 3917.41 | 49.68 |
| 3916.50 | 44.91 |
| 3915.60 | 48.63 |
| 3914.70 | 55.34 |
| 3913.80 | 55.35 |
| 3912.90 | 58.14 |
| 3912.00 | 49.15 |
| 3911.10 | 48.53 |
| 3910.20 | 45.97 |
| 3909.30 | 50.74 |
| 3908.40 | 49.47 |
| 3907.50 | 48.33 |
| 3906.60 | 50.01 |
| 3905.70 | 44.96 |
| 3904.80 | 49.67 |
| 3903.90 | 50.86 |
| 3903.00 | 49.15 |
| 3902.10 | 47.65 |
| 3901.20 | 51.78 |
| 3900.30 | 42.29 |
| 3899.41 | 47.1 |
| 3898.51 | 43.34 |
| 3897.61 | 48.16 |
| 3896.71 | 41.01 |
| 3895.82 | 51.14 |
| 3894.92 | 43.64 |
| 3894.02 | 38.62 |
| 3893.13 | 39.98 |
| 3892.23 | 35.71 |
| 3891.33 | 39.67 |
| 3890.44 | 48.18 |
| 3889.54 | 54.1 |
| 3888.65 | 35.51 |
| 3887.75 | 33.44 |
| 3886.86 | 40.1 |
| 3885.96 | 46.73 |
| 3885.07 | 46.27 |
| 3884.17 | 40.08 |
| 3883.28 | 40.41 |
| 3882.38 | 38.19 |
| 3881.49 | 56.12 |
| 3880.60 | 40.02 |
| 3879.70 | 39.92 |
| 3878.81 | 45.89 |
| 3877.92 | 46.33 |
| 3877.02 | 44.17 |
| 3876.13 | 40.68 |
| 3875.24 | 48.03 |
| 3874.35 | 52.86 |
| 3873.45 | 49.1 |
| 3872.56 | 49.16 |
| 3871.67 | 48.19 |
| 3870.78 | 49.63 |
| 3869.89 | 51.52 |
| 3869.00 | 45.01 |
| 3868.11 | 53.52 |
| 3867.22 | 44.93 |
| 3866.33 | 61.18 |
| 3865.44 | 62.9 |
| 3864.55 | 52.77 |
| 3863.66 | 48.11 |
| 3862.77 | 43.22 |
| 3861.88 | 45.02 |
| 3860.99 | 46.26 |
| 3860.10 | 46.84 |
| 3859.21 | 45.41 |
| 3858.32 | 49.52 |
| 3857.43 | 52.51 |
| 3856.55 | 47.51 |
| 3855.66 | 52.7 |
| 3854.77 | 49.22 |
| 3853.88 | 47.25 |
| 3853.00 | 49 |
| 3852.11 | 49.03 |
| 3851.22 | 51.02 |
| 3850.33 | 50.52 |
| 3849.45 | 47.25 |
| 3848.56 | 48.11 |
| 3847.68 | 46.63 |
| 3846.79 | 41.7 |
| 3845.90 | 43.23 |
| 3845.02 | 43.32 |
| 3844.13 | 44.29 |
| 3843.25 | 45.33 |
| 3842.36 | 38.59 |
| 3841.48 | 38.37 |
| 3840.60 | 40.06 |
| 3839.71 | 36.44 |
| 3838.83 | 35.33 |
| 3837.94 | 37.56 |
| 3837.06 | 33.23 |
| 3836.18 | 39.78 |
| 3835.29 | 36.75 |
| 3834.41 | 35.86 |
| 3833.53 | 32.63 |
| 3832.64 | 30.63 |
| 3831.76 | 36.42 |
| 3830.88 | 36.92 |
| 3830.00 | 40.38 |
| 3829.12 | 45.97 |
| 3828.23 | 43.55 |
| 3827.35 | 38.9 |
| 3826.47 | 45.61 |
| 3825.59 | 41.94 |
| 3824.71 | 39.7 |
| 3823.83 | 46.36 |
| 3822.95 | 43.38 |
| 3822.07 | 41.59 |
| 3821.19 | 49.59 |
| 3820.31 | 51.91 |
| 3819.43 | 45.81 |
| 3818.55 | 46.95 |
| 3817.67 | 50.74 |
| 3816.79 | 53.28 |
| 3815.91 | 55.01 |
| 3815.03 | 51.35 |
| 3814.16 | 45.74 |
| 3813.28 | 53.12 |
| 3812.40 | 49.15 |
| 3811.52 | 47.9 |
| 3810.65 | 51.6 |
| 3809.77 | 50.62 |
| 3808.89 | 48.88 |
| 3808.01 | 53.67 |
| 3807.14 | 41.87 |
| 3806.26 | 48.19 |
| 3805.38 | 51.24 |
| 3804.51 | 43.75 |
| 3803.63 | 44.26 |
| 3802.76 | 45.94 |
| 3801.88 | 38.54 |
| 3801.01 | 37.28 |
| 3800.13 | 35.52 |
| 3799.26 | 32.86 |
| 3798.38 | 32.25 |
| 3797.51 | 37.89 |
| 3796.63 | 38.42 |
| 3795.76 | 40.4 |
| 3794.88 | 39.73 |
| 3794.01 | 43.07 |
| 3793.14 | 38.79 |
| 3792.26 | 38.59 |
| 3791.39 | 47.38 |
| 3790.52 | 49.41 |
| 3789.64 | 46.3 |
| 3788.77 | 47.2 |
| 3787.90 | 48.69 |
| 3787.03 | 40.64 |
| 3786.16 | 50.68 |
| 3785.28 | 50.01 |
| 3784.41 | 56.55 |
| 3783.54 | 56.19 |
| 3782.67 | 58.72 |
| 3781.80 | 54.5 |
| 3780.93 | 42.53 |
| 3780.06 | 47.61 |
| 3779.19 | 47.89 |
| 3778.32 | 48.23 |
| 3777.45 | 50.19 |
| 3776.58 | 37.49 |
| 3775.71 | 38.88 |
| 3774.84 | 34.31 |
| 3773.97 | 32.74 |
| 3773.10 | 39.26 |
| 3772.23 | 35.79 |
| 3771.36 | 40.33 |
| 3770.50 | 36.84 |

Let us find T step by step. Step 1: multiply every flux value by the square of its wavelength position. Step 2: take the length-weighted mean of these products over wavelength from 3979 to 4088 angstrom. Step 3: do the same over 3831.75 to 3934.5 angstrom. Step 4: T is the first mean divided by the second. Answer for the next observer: 1.3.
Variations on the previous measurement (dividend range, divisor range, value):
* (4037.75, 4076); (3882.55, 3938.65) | 1.29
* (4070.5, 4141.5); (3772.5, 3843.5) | 1.39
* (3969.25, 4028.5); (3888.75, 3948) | 1.15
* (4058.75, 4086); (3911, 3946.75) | 1.25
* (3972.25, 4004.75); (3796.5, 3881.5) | 1.19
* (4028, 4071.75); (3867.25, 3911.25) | 1.28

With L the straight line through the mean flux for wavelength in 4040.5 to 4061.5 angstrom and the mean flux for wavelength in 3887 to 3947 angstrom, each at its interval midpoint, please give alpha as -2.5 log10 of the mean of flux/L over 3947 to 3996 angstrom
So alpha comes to 0.09 mag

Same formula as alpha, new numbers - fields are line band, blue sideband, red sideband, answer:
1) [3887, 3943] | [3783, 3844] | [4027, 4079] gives 0.05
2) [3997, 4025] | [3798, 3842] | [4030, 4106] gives -0.04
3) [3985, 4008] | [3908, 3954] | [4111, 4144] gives -0.11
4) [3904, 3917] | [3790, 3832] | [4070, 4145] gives -0.07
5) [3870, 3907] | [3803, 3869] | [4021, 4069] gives 0.06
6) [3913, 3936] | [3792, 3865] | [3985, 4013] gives 0.09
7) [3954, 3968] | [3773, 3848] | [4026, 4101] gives 0.22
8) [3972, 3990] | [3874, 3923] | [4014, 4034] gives 0.14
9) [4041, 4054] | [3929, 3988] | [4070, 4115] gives -0.11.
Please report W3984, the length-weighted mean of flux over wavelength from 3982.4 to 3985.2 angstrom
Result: 48.2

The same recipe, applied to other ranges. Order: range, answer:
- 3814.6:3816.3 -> 53.1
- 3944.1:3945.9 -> 48.3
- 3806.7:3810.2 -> 48.7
